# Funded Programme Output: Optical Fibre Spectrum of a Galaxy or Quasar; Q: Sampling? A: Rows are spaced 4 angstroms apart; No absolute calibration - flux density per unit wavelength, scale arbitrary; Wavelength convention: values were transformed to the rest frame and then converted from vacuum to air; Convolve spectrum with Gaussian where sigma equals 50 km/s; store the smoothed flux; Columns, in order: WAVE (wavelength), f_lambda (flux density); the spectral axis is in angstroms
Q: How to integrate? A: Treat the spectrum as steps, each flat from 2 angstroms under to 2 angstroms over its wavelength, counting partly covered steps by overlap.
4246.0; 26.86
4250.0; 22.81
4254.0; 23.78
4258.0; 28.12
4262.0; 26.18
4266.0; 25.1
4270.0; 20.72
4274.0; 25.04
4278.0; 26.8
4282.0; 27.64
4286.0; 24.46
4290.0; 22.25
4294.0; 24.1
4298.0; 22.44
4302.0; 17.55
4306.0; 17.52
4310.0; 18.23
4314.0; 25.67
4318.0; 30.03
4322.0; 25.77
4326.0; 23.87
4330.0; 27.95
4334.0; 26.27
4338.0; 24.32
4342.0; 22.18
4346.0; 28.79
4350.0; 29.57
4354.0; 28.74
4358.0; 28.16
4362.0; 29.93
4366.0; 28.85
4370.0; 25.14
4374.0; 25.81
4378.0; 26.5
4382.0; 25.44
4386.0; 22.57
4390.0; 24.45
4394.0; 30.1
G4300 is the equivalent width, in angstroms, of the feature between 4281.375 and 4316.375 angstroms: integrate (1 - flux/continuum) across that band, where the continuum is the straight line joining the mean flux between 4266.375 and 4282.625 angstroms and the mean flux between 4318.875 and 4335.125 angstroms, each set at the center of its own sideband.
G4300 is 4.7 angstroms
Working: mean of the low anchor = 24.8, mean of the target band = 22.1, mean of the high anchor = 26.2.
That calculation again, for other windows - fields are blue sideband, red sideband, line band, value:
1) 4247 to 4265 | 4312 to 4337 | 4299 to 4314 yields 4.0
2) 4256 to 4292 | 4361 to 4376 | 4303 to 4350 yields 3.0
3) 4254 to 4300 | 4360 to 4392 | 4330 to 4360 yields -1.5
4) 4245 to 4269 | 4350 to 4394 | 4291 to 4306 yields 2.8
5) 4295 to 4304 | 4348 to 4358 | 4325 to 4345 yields 0.7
